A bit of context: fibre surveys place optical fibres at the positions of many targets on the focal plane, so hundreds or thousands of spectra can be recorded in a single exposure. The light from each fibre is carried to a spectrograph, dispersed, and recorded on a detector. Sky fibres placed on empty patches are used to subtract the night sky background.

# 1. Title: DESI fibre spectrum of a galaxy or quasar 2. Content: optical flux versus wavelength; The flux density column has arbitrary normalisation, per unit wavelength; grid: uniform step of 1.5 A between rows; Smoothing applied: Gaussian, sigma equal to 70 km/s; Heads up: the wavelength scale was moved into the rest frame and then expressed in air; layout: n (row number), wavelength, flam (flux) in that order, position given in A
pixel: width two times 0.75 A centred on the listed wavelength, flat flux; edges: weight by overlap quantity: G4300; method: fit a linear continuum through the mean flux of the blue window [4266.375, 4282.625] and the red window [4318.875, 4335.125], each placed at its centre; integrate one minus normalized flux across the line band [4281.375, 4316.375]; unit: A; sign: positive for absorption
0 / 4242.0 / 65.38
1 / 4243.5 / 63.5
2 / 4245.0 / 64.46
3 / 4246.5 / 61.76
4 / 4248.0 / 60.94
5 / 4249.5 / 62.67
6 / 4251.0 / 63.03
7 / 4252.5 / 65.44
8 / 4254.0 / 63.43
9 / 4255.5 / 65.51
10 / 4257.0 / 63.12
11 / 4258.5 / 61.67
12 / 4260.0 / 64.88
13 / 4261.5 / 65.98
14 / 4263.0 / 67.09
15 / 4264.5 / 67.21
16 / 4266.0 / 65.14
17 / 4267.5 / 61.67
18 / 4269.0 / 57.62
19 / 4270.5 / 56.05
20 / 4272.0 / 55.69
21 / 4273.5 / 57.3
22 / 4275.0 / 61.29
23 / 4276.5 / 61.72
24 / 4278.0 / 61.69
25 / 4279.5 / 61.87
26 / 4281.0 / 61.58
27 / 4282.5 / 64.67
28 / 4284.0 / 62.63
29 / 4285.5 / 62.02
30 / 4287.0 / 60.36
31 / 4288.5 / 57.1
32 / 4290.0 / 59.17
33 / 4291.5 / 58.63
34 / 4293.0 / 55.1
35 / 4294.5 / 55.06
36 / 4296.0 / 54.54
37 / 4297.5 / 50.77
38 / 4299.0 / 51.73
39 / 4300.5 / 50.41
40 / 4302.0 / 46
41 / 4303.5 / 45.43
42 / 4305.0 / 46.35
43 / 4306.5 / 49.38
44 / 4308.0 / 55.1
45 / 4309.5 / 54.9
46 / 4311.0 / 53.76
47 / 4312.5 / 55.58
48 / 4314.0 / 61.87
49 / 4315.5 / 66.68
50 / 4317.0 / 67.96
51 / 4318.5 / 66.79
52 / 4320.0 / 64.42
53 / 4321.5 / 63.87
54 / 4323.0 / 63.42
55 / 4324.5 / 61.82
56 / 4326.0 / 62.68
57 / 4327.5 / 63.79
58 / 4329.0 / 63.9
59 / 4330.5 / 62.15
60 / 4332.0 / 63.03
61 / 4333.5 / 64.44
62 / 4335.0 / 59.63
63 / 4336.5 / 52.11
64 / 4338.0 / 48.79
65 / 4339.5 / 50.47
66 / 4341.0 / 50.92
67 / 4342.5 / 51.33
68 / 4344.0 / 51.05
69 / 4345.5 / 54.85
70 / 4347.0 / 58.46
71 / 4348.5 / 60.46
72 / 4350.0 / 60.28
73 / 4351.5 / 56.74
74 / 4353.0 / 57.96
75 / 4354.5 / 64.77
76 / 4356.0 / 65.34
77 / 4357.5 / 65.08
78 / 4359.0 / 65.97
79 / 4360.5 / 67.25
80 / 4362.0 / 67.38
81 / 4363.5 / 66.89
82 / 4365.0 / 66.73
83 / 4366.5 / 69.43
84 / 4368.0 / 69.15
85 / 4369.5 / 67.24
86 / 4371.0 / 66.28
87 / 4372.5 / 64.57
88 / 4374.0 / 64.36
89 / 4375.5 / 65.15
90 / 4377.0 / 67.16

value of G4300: 3.3 A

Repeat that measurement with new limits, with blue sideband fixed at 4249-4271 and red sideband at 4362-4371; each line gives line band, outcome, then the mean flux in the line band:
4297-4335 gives 4.3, 58.3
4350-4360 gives 0.7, 62.6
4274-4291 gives 0.8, 61.2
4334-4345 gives 2.4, 52.4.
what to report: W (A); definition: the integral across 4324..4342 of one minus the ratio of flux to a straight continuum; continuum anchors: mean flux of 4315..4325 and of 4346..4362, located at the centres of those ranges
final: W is 1.56 A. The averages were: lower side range 65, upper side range 62.4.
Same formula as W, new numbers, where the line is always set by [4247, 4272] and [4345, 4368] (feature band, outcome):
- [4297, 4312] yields 3.0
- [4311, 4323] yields 0.0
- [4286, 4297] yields 1.1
